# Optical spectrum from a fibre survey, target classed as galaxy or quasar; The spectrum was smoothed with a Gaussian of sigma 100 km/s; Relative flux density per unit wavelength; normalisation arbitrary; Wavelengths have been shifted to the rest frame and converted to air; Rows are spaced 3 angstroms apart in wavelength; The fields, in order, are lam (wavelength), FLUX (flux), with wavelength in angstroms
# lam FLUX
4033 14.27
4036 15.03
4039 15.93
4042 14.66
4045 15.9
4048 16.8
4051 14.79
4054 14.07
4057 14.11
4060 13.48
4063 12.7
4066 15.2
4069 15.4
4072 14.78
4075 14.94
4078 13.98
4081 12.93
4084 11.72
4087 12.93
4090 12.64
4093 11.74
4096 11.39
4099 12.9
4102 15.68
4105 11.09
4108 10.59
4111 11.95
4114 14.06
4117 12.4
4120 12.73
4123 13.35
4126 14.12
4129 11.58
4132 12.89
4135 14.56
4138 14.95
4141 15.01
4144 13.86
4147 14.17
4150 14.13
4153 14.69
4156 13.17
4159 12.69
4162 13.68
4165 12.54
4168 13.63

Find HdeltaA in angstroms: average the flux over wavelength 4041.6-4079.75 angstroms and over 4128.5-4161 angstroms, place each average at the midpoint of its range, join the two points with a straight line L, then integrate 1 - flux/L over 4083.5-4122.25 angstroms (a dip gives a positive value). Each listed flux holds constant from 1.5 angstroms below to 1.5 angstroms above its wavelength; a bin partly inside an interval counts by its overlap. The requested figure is 4.8 angstroms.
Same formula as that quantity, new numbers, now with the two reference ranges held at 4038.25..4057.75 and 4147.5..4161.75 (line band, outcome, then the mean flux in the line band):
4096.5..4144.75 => 3.35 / 13.2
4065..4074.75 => -0.14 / 15.1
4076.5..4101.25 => 3.38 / 12.6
